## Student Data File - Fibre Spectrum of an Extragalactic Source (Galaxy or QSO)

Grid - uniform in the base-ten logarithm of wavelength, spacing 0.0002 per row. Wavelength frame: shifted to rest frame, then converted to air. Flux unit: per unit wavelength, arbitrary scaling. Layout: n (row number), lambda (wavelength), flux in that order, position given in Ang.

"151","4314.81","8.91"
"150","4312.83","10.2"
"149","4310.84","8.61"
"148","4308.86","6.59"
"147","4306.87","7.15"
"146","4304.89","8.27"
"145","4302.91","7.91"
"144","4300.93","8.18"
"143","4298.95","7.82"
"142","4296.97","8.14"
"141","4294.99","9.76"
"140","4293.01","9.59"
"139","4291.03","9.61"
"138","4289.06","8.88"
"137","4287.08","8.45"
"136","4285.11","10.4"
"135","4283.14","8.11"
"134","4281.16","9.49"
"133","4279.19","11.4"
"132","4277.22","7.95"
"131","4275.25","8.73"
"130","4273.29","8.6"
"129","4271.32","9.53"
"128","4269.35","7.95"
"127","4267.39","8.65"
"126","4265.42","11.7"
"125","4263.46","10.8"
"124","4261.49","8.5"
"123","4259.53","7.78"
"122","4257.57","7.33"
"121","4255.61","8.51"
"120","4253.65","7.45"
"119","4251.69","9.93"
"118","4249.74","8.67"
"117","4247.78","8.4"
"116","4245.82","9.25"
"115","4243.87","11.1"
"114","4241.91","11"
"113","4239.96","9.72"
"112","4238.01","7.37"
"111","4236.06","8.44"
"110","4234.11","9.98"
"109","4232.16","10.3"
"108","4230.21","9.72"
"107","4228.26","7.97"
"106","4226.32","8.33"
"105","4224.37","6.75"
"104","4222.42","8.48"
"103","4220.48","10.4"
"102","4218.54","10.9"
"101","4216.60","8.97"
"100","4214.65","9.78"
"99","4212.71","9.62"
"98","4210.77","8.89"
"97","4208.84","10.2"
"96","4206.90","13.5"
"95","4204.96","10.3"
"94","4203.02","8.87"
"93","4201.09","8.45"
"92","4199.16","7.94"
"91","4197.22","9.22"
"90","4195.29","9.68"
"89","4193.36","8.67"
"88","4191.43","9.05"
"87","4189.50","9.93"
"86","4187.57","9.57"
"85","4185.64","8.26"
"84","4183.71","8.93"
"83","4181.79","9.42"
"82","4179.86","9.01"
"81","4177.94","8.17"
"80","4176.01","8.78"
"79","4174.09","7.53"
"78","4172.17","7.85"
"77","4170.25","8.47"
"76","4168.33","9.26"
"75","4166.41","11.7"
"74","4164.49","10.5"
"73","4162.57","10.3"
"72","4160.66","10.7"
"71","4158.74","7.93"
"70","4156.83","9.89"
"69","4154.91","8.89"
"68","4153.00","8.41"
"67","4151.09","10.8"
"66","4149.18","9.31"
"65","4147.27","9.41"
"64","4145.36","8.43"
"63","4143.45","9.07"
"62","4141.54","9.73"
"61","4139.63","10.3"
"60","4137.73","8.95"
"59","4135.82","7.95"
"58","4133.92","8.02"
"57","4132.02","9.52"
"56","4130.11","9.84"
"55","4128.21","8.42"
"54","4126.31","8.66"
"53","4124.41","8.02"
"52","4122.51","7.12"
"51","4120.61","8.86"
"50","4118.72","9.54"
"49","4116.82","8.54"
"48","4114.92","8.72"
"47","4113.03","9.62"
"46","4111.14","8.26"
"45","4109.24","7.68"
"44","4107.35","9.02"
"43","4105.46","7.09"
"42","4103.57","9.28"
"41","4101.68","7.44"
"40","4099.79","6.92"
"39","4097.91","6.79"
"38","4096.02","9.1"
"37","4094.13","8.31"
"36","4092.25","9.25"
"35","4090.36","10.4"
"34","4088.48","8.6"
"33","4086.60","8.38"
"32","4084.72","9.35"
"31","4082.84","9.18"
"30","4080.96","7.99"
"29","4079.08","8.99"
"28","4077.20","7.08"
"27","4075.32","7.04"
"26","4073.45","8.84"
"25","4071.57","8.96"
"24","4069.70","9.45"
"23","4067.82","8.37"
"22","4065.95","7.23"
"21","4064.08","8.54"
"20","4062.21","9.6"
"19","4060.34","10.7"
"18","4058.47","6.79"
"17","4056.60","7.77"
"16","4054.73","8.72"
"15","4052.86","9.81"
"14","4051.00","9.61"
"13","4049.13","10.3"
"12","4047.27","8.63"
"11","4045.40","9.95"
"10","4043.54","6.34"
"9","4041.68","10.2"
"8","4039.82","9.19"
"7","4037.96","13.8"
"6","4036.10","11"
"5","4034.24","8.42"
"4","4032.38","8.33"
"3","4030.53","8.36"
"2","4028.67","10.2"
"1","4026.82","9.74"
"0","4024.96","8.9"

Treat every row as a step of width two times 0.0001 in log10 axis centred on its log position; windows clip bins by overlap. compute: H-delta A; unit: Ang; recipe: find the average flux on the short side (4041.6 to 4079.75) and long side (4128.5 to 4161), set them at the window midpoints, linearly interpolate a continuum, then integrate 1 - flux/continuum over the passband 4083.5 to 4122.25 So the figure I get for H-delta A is 1.7 Ang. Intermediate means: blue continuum 8.67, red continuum 9.2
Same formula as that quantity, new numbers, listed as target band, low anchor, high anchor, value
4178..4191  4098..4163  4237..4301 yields -0.3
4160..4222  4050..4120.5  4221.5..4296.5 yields -4.0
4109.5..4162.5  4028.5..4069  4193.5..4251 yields 1.5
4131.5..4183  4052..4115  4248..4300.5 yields -3.0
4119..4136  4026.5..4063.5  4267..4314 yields 1.1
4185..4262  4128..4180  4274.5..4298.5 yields 0.0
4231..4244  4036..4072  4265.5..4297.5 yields -0.6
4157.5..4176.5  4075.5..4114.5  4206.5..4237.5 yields -0.7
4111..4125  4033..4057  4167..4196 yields 0.9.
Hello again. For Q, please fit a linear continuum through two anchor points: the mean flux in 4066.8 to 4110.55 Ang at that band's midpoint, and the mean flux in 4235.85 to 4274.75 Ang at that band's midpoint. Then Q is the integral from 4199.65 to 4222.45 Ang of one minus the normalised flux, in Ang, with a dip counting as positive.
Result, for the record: -2.6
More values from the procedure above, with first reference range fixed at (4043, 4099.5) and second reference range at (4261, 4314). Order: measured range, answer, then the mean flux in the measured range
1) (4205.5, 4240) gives -2.19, 9.41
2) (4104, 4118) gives 0.39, 8.47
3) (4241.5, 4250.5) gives -0.76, 9.62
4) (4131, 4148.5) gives -0.60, 9.05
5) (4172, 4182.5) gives 0.37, 8.48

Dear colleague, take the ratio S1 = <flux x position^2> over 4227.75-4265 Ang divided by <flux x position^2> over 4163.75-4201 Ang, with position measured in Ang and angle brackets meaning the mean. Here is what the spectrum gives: 1.04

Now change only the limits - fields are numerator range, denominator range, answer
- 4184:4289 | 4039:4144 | 1.14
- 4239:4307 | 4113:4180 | 1.06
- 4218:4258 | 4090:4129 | 1.15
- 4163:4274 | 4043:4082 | 1.15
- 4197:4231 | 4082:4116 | 1.16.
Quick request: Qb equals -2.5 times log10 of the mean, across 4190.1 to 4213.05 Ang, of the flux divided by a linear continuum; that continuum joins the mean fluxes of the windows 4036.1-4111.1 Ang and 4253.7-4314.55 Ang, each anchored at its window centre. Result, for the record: -0.09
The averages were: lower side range 8.75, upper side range 8.8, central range 9.54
